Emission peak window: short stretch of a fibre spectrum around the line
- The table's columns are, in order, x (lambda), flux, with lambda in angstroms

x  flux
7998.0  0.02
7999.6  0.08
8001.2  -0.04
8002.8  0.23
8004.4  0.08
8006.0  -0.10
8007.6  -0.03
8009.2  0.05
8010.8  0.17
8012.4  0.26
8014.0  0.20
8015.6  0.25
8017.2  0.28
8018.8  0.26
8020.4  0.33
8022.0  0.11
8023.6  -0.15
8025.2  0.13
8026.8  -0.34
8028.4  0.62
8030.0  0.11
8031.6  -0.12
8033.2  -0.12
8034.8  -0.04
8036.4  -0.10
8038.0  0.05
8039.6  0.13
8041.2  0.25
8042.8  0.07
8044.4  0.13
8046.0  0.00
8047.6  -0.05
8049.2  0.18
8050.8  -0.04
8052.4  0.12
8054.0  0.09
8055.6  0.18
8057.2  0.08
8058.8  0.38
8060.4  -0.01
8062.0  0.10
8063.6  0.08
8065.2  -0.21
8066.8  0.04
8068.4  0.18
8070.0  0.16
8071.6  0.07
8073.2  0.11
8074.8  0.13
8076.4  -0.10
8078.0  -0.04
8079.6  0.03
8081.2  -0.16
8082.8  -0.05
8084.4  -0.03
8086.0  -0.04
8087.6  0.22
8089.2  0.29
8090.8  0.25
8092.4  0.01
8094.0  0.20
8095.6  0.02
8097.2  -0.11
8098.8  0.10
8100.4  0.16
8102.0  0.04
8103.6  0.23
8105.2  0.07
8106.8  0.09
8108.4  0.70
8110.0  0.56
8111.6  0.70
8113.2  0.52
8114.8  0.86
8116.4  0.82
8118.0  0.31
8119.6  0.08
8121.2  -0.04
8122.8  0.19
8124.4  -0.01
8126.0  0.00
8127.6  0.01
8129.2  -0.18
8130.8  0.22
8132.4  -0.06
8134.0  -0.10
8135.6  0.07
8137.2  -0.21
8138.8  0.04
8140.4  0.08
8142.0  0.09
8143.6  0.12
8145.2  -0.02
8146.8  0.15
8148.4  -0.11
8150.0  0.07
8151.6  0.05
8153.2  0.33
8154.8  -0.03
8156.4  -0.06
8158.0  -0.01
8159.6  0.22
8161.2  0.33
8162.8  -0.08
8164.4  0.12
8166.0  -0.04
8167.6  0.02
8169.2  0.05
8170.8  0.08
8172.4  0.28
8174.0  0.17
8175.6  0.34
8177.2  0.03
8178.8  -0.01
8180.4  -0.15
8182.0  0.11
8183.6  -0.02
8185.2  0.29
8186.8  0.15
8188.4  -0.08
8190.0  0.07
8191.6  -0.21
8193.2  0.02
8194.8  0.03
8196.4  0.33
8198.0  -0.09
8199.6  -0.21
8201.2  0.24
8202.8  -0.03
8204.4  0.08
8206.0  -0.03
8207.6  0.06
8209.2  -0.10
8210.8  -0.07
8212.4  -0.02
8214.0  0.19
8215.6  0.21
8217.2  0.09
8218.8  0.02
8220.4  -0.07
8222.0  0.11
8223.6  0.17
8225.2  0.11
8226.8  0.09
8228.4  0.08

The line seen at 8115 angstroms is [O II] 3727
